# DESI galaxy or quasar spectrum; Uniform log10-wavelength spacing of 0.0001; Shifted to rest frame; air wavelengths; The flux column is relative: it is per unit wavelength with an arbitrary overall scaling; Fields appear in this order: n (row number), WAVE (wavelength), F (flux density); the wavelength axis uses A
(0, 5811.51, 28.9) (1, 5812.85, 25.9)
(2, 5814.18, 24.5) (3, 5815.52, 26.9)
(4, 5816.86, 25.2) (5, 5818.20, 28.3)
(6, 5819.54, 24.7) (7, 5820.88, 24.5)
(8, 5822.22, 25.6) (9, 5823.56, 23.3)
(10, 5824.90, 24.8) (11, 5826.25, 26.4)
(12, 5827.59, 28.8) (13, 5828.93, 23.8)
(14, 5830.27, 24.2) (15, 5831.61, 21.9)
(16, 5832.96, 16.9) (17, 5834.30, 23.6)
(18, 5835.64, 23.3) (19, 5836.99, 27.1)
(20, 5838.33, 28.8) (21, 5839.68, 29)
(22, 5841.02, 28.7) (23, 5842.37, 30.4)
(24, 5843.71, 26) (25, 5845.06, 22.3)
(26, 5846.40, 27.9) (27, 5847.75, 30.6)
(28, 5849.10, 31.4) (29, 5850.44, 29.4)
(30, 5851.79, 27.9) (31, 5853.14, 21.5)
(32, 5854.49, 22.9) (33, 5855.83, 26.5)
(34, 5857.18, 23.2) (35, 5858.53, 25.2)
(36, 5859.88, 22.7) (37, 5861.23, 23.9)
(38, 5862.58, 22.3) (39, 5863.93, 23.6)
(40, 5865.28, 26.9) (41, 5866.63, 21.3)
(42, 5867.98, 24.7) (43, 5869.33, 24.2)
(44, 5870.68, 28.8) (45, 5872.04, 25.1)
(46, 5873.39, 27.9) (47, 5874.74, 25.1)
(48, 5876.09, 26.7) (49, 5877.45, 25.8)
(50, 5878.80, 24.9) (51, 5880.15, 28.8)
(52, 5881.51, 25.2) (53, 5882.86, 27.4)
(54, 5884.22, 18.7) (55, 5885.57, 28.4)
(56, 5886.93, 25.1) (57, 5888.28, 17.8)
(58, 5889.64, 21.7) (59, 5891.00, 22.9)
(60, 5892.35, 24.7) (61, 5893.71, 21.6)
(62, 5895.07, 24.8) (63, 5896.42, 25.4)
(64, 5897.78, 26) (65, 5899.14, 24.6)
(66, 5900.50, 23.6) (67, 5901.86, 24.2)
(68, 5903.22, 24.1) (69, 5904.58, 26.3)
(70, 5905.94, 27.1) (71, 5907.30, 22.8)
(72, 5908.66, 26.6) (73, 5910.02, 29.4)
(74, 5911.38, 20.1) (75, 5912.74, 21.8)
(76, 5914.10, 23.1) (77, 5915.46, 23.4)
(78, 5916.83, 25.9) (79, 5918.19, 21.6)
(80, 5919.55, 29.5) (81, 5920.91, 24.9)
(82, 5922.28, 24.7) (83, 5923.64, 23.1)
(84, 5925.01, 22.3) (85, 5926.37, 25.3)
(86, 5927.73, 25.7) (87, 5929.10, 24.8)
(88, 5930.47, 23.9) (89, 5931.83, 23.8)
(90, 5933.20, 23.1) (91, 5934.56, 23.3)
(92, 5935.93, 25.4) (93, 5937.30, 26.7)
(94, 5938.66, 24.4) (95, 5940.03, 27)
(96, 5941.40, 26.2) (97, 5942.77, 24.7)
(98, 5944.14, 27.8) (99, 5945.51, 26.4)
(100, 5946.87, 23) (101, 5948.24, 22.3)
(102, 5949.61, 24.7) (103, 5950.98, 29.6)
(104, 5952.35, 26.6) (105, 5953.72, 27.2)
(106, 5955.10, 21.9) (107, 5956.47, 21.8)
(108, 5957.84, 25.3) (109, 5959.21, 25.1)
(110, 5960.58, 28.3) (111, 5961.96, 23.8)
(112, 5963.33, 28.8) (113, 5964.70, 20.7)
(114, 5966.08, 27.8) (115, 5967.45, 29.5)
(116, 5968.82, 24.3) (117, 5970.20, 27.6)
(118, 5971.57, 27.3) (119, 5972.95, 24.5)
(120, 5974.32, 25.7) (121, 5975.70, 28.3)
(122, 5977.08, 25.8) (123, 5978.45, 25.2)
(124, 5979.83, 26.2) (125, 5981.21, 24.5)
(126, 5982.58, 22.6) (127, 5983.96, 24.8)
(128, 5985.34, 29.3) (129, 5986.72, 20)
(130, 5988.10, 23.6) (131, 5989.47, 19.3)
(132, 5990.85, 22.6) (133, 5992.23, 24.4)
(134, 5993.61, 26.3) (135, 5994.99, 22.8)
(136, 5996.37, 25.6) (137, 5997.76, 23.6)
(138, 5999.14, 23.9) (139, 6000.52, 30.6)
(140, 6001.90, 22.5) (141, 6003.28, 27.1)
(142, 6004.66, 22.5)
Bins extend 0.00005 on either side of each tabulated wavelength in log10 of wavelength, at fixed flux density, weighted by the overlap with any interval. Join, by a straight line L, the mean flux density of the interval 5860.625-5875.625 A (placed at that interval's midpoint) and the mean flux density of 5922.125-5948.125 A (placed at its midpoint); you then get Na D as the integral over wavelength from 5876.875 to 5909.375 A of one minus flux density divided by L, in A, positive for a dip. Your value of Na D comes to 0.46 A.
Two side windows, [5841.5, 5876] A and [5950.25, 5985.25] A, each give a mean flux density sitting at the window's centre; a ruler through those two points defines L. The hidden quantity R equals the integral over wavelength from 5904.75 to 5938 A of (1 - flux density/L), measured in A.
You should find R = 1.6 A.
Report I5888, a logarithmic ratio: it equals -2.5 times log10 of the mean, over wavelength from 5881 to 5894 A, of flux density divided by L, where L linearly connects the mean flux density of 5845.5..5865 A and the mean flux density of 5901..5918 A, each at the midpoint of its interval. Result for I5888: 0.07 mag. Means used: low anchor 25.6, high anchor 24.5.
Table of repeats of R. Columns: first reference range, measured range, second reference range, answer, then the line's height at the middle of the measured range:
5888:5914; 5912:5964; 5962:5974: 0.63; 25.2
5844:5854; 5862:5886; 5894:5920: 0.70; 26.1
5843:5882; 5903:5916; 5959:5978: 0.71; 25.9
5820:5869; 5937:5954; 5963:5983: -0.04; 25.8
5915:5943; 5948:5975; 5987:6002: -1.42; 24.4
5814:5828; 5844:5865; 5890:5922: -0.18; 25.2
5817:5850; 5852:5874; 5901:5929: 0.84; 25.5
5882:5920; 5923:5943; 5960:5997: -0.04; 24.6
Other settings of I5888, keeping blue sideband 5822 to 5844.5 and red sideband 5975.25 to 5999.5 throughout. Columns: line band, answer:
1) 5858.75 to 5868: 0.07 mag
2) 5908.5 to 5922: 0.01 mag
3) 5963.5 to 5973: -0.07 mag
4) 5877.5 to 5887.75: -0.01 mag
